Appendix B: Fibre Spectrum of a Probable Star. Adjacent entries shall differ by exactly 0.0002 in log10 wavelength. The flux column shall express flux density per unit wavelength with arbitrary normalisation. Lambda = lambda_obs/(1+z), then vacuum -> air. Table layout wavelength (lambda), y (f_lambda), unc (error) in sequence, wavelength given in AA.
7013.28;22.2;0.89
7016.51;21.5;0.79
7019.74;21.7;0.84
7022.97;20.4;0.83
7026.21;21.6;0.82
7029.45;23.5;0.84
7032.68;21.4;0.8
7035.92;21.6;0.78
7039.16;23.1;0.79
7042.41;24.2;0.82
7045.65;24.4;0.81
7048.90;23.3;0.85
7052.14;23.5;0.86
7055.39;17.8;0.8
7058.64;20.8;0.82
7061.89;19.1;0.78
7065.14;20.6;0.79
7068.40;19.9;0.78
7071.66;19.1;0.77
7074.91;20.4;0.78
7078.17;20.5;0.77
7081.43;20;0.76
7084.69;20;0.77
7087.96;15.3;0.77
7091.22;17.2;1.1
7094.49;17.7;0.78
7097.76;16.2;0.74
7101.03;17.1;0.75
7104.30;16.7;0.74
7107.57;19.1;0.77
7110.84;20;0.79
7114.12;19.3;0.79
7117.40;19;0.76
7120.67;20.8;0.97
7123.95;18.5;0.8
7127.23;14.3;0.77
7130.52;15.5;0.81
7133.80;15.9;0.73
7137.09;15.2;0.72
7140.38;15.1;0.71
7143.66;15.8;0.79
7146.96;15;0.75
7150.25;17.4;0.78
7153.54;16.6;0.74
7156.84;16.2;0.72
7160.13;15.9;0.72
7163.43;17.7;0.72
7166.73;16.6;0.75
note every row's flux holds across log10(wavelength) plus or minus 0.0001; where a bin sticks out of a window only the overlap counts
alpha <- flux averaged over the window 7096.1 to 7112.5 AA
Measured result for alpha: 17.8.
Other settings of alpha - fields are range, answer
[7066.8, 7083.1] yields 20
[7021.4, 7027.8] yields 21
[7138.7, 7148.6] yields 15.3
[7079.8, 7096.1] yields 18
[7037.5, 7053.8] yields 23.7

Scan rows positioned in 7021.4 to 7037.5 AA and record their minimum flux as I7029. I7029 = 20.4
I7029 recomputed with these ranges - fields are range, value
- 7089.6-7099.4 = 16.2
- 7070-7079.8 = 19.1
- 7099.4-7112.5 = 16.7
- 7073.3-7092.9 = 15.3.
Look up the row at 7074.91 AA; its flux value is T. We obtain 20.4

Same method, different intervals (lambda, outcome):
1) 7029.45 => 23.5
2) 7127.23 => 14.3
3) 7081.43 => 20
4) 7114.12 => 19.3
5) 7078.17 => 20.5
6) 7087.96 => 15.3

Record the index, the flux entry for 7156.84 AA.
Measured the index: 16.2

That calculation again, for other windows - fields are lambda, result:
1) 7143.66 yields 15.8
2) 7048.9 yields 23.3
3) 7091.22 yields 17.2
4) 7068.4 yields 19.9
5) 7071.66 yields 19.1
